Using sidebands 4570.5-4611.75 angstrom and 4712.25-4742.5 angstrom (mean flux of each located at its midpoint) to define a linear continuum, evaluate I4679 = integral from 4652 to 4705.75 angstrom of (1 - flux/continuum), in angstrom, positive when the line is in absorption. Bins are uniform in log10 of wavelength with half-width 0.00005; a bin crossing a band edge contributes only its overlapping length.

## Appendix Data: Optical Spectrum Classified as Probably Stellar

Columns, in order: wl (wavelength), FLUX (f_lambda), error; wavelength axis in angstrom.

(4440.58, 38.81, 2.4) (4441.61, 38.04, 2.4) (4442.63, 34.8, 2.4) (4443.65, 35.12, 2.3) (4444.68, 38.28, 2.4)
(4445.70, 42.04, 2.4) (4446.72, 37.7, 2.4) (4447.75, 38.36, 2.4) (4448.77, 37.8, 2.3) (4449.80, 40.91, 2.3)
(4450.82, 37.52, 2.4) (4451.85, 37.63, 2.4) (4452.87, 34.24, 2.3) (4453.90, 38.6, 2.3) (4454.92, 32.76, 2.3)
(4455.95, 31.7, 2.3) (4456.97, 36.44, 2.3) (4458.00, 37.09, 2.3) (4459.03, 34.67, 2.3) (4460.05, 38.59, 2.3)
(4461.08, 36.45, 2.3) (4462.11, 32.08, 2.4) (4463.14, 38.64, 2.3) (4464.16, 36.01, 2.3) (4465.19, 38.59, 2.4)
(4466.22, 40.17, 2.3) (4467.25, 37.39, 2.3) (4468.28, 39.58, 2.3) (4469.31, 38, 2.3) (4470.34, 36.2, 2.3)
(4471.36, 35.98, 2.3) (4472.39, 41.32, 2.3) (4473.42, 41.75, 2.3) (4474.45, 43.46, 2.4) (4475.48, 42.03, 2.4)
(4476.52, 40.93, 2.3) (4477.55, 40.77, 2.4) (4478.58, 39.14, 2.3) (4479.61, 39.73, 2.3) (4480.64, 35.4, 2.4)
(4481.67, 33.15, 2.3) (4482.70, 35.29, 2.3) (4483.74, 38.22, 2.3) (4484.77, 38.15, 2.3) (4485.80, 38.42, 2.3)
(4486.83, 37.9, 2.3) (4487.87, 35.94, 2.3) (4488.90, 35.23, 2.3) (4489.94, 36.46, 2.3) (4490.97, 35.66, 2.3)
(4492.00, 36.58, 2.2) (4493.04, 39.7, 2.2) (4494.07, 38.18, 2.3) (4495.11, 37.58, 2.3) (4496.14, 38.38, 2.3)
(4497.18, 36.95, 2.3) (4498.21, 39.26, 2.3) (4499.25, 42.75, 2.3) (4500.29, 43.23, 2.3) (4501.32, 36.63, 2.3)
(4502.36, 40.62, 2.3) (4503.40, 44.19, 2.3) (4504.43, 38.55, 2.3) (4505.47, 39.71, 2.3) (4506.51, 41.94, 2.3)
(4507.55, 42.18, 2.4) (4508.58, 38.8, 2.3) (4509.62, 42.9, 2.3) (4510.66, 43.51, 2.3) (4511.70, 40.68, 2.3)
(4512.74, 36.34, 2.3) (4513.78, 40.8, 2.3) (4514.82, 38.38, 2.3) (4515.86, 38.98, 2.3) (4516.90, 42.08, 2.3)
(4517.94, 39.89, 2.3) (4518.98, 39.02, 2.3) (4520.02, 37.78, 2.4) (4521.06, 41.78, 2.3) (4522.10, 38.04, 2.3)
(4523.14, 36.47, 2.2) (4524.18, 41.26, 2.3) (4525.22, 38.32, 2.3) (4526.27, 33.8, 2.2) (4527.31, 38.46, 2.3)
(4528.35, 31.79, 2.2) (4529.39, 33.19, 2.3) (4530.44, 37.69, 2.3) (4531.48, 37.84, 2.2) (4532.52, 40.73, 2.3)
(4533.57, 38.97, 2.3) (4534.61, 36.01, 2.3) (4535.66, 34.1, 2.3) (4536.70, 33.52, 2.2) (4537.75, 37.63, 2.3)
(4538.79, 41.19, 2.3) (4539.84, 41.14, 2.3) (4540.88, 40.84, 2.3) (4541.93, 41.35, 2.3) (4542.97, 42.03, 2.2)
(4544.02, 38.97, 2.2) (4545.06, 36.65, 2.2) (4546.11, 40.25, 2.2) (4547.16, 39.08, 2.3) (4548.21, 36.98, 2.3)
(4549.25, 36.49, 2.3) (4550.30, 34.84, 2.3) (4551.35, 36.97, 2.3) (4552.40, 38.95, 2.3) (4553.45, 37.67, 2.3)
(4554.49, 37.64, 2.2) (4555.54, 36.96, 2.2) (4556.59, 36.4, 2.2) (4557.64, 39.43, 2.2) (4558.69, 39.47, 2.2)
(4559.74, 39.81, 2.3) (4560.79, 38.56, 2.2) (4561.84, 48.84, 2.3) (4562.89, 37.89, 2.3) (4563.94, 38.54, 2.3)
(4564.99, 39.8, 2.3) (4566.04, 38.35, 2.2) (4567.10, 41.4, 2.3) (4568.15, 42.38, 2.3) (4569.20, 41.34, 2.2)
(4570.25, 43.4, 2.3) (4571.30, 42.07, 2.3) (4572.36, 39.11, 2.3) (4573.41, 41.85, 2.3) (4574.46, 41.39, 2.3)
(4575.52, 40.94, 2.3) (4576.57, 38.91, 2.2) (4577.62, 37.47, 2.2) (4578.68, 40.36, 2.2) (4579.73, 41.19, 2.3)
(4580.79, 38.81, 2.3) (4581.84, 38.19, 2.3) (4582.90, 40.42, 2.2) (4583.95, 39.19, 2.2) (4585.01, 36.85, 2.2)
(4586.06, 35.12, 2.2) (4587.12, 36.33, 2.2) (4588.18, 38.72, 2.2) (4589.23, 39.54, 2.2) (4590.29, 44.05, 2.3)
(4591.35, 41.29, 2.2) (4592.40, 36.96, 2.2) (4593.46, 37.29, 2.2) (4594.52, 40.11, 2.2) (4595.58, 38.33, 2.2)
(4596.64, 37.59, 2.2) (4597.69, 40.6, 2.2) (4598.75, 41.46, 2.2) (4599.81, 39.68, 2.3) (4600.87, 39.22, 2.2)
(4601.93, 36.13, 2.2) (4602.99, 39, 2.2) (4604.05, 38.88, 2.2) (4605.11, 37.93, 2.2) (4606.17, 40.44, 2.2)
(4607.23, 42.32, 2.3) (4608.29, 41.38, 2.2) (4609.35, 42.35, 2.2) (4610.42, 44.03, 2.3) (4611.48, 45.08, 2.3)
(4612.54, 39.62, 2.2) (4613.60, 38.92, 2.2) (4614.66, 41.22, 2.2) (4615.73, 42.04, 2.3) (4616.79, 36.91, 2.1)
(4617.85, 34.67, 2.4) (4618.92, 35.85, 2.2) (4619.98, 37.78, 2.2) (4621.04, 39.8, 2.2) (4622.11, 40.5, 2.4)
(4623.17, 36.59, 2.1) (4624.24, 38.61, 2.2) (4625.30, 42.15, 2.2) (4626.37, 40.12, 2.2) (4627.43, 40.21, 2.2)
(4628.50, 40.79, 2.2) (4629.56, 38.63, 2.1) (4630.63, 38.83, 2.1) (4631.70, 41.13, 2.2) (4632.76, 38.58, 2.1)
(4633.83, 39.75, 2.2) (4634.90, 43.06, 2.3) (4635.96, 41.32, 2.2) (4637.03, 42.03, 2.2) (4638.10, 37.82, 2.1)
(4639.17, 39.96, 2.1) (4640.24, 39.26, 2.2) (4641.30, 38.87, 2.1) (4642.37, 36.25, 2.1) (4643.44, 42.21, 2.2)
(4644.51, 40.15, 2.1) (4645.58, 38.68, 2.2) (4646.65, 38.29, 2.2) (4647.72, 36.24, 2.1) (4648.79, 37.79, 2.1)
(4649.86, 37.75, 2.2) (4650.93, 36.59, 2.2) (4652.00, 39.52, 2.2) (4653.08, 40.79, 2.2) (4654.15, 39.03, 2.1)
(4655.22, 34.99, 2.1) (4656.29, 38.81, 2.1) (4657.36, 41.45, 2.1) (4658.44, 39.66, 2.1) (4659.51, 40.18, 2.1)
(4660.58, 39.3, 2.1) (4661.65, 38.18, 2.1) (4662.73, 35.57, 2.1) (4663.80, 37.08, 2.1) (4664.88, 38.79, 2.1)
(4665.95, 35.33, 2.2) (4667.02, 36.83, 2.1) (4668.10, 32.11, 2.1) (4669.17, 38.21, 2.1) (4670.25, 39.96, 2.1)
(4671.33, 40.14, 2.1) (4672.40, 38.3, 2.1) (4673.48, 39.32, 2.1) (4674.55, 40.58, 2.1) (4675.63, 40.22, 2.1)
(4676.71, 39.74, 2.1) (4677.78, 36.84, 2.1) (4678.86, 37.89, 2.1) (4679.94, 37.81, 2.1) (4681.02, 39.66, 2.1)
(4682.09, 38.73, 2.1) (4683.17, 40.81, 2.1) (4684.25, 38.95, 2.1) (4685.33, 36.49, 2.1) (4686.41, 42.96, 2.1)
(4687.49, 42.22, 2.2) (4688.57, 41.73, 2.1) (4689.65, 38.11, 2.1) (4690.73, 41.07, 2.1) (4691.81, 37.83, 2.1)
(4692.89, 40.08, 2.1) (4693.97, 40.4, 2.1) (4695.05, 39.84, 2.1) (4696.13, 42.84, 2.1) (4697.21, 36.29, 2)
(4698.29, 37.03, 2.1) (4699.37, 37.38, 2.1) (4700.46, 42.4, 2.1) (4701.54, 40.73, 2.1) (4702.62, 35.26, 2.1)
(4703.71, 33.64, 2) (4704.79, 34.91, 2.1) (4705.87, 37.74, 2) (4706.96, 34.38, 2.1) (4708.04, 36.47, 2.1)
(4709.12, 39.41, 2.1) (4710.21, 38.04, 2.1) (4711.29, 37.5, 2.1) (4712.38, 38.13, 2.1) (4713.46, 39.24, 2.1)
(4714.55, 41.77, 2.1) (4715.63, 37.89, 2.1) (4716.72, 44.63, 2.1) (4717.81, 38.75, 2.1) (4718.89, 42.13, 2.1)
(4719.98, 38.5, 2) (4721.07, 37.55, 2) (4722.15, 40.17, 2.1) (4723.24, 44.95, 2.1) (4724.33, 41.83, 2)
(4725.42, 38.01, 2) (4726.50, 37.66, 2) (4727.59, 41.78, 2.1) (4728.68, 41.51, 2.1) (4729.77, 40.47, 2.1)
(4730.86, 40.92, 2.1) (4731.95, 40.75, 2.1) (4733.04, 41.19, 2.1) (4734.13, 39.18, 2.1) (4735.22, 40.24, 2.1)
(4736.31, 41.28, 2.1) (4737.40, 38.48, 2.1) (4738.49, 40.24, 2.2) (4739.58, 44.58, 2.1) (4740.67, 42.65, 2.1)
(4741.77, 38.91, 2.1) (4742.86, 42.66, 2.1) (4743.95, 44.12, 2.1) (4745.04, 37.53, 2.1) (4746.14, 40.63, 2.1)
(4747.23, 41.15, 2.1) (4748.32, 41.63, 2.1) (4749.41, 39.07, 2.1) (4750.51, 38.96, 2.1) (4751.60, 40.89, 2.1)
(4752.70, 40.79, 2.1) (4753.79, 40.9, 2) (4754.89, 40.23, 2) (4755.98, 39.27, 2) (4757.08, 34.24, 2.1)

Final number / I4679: 2.1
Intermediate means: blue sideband 39.7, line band 38.7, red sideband 40.5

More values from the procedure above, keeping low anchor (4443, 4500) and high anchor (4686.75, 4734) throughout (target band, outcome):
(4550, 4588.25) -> -0.9 angstrom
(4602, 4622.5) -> -0.6 angstrom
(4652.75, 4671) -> 0.5 angstrom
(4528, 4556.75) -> 0.4 angstrom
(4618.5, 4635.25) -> -0.3 angstrom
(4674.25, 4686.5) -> 0.0 angstrom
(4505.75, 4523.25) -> -0.9 angstrom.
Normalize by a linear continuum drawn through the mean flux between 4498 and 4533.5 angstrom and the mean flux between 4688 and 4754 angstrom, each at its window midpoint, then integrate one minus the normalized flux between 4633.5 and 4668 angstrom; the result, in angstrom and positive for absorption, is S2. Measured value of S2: 0.78 angstrom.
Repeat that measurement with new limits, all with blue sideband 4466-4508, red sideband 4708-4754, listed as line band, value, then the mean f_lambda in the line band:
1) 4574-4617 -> -0.2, 39.7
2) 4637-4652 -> 0.4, 38.6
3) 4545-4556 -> 0.5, 37.5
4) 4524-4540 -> 0.8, 37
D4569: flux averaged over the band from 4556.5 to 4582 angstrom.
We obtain 40.3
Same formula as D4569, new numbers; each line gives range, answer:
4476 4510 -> 38.7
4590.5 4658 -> 39.4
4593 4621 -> 39.6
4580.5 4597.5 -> 38.7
